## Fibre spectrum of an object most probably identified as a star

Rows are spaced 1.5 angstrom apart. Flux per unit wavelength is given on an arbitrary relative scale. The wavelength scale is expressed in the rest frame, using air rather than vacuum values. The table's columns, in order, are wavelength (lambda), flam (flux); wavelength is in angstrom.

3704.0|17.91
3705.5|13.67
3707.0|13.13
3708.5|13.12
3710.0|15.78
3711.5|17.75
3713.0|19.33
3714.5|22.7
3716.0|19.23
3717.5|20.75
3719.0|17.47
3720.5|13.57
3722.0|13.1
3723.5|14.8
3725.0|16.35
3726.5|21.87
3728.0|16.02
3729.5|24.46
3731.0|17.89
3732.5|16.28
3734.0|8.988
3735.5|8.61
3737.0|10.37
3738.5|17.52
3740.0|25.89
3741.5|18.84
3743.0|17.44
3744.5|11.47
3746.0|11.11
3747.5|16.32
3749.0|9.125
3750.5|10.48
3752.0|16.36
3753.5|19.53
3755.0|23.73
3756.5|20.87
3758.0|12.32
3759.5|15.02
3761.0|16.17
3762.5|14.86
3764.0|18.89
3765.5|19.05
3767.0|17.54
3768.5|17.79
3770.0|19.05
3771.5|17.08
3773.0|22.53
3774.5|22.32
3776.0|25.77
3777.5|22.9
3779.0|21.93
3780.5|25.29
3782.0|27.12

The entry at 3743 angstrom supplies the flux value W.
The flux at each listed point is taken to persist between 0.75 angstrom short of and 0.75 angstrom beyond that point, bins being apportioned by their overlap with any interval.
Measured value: 17.44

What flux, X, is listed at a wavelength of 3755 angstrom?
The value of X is 23.73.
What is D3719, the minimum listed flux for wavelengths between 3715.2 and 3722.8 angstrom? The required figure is 13.1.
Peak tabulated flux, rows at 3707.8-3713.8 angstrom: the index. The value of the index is 19.33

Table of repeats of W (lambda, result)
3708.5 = 13.12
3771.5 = 17.08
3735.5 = 8.61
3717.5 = 20.75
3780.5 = 25.29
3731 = 17.89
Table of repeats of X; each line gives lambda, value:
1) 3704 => 17.91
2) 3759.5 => 15.02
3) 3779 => 21.93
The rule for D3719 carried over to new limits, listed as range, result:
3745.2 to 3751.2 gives 9.125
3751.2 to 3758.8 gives 12.32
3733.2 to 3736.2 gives 8.61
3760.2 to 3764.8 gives 14.86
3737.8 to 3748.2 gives 11.11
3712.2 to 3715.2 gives 19.33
